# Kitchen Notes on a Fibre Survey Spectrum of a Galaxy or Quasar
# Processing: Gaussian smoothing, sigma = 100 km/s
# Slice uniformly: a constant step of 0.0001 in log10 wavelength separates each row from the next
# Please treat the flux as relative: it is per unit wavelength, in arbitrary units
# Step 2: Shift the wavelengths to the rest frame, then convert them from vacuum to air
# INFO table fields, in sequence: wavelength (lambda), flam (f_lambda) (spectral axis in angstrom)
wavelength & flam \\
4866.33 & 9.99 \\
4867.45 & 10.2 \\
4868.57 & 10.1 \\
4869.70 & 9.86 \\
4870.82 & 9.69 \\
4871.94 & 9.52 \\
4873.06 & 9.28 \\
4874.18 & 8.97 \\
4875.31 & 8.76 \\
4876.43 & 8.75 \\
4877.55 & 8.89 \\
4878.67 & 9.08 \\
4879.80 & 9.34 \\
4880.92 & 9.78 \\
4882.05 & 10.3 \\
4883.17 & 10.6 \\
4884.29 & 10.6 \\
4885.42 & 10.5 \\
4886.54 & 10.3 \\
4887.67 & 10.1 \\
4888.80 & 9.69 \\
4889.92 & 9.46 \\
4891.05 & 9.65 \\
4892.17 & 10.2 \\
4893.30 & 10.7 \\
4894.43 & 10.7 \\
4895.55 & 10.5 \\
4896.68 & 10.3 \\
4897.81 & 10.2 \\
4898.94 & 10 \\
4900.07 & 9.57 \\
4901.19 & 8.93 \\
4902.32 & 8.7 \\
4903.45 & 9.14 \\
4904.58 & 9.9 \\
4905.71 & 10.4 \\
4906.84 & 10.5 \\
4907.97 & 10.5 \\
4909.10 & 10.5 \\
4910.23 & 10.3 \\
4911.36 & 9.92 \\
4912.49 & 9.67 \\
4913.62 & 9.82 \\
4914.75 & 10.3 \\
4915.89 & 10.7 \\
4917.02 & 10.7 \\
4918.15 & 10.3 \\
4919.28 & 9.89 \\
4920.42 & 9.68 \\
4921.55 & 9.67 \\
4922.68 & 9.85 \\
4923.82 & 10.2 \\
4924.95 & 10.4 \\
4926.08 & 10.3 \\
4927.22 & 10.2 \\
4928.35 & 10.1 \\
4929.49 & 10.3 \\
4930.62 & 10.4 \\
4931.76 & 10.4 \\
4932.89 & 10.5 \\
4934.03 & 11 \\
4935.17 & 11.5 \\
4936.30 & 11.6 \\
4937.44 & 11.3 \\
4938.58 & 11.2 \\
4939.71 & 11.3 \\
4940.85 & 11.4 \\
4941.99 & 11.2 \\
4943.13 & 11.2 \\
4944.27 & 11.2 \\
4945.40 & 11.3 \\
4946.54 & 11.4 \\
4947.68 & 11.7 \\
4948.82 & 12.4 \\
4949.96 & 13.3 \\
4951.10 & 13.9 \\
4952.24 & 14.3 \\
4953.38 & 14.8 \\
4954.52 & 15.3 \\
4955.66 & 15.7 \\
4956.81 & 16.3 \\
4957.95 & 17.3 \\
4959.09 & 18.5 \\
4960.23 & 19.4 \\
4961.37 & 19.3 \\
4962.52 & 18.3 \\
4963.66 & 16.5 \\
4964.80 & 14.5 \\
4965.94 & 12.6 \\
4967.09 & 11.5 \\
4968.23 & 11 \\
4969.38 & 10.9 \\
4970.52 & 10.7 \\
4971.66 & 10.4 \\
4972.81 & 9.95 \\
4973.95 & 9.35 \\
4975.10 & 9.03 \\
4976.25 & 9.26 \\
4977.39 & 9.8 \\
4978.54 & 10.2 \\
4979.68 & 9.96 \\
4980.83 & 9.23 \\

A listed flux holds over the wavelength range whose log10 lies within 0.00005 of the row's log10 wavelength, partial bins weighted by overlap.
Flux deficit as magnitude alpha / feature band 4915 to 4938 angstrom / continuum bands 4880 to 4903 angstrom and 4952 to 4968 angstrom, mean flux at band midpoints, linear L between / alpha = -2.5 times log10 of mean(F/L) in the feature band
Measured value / 0.241 mag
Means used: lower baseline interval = 10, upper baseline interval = 15.9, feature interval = 10.4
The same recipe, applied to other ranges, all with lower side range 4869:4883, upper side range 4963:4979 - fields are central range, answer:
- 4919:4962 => -0.17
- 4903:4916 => -0.01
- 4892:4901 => -0.05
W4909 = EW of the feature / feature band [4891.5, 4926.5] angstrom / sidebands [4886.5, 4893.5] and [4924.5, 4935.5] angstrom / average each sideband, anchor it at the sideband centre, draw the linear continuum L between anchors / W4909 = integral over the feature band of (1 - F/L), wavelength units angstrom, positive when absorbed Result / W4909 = 0.4 angstrom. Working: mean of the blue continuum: 9.95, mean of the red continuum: 10.5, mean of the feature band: 10.1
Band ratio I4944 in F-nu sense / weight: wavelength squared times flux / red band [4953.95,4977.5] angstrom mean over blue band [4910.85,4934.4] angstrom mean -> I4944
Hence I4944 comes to 1.36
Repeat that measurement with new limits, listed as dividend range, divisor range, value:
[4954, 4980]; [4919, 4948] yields 1.26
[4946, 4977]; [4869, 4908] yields 1.43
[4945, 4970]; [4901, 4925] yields 1.48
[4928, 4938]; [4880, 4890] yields 1.08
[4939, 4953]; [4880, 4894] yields 1.22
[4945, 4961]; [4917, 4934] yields 1.47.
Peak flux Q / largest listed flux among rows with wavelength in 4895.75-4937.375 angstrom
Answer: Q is 11.6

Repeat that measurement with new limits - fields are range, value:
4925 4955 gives 15.3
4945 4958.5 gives 17.3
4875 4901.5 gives 10.7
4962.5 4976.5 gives 18.3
